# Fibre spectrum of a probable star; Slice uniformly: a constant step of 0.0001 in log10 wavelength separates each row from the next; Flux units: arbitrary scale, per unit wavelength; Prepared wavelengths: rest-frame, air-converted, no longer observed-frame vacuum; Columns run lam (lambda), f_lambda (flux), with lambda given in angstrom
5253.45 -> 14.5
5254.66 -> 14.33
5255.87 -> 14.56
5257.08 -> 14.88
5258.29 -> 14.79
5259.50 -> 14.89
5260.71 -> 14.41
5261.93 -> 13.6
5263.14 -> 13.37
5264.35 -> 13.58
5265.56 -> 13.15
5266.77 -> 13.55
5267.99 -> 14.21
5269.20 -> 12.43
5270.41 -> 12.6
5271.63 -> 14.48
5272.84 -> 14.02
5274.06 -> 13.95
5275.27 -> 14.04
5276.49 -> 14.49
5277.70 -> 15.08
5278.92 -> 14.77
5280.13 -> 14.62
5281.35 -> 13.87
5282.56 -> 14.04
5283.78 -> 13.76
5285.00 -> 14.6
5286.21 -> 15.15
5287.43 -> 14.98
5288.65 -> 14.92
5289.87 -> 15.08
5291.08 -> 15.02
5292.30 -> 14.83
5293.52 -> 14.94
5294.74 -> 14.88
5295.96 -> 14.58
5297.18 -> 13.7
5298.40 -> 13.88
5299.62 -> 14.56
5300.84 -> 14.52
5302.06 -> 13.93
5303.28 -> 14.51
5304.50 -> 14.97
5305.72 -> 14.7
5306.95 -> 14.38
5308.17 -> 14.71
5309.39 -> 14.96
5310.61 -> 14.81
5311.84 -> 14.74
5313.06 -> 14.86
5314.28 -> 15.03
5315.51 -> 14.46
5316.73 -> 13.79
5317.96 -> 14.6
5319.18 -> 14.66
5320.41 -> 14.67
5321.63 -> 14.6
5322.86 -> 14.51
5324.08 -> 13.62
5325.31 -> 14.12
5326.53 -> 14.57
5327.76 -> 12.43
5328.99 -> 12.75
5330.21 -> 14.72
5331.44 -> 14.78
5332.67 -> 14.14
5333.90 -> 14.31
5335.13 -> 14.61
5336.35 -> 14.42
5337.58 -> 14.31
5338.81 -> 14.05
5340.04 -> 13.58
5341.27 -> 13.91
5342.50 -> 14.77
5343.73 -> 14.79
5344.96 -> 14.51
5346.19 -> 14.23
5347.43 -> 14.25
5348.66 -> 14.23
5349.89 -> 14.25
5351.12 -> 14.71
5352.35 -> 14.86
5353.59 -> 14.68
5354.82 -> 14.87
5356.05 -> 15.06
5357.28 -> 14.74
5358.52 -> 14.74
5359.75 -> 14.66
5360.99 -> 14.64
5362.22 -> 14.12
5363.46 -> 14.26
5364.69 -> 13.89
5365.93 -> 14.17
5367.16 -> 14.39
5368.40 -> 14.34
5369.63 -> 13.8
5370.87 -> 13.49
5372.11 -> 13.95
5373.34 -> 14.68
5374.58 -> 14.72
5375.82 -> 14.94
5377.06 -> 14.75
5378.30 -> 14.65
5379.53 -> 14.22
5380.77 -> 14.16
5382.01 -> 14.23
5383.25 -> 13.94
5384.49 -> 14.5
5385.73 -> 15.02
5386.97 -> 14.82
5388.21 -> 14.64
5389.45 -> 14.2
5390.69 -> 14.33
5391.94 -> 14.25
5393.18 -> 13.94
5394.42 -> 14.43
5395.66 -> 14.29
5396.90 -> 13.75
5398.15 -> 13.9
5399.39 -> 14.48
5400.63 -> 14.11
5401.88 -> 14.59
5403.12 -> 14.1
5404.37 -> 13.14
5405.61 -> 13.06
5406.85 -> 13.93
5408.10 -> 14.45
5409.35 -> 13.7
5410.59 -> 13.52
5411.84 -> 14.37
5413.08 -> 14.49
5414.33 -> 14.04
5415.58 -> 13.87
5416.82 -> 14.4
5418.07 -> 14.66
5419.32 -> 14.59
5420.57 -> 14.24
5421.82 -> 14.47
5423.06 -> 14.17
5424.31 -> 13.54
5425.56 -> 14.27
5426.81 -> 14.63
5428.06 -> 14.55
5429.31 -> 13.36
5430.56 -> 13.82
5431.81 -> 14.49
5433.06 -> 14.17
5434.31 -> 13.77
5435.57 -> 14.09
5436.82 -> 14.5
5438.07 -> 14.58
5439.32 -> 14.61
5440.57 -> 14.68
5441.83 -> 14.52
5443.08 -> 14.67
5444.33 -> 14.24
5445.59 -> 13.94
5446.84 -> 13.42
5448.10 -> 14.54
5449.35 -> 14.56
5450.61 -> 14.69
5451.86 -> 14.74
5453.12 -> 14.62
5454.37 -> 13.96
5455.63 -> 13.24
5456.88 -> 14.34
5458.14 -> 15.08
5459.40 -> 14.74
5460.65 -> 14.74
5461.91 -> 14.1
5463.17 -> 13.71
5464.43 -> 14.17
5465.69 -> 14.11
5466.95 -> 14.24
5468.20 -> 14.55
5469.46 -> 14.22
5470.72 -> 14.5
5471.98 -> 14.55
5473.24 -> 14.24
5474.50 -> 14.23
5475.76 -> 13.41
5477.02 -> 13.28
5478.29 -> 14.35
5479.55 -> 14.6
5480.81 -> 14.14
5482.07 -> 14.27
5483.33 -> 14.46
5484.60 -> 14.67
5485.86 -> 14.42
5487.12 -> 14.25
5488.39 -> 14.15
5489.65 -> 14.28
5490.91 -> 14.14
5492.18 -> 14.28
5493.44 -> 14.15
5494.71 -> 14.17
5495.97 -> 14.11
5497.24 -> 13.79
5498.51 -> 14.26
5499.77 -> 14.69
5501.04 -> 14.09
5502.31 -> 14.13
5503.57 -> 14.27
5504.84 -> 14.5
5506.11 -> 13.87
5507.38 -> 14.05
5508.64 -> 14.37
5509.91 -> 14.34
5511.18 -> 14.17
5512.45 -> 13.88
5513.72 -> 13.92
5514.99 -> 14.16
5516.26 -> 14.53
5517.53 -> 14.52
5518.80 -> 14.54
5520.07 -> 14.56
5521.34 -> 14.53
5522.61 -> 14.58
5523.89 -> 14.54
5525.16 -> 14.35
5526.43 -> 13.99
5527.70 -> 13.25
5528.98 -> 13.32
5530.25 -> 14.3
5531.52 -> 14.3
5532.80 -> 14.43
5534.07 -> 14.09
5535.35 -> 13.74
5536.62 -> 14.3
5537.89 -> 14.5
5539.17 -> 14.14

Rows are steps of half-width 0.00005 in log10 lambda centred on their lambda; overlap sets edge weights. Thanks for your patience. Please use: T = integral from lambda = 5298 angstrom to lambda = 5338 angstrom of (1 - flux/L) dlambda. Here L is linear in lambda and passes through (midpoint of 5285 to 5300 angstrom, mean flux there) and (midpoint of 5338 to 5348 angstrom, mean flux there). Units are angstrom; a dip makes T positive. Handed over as 0.3 angstrom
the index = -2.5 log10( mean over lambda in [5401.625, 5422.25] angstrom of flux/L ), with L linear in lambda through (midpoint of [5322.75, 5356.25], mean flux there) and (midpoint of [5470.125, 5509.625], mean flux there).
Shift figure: 0.01 mag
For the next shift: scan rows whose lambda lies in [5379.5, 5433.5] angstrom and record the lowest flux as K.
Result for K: 13.06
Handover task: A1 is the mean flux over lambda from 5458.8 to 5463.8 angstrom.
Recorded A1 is 14.3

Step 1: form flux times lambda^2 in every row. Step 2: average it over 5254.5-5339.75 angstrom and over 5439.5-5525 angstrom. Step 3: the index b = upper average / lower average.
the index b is 1.07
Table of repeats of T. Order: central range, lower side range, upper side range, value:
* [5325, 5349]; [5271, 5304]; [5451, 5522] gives 0.4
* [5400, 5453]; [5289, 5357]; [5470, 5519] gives 0.4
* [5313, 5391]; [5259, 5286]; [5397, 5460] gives -1.5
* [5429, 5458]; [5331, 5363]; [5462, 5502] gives 0.0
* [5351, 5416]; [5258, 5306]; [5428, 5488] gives -0.1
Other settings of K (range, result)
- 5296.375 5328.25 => 12.43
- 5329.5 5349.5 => 13.58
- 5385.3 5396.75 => 13.94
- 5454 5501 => 13.24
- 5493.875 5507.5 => 13.79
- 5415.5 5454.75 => 13.36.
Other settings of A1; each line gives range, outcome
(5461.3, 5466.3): 14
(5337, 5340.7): 14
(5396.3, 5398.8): 13.8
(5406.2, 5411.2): 13.9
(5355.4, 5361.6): 14.8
